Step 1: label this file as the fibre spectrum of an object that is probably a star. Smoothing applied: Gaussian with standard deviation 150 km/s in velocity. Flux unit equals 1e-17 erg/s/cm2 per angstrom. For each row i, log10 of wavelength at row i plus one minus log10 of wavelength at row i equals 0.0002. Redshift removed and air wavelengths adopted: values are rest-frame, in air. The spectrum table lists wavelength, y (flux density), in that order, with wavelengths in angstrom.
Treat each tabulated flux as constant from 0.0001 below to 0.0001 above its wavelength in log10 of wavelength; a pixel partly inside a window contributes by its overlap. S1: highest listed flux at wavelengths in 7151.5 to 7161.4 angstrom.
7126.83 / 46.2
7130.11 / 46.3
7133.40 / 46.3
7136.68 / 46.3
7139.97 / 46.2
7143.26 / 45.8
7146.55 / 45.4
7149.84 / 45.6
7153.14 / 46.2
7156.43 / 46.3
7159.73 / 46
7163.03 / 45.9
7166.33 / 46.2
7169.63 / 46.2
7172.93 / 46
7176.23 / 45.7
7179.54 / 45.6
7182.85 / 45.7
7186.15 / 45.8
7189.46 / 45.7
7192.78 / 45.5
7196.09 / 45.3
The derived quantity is 46.3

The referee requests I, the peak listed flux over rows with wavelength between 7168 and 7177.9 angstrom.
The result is 46.2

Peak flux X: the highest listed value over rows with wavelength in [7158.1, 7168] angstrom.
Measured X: 46.2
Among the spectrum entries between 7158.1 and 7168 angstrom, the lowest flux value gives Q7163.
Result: 45.9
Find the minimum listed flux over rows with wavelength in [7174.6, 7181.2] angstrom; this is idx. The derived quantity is 45.6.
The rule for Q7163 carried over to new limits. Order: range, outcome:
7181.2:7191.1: 45.7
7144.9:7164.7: 45.4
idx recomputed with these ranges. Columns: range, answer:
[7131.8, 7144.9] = 45.8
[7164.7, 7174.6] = 46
